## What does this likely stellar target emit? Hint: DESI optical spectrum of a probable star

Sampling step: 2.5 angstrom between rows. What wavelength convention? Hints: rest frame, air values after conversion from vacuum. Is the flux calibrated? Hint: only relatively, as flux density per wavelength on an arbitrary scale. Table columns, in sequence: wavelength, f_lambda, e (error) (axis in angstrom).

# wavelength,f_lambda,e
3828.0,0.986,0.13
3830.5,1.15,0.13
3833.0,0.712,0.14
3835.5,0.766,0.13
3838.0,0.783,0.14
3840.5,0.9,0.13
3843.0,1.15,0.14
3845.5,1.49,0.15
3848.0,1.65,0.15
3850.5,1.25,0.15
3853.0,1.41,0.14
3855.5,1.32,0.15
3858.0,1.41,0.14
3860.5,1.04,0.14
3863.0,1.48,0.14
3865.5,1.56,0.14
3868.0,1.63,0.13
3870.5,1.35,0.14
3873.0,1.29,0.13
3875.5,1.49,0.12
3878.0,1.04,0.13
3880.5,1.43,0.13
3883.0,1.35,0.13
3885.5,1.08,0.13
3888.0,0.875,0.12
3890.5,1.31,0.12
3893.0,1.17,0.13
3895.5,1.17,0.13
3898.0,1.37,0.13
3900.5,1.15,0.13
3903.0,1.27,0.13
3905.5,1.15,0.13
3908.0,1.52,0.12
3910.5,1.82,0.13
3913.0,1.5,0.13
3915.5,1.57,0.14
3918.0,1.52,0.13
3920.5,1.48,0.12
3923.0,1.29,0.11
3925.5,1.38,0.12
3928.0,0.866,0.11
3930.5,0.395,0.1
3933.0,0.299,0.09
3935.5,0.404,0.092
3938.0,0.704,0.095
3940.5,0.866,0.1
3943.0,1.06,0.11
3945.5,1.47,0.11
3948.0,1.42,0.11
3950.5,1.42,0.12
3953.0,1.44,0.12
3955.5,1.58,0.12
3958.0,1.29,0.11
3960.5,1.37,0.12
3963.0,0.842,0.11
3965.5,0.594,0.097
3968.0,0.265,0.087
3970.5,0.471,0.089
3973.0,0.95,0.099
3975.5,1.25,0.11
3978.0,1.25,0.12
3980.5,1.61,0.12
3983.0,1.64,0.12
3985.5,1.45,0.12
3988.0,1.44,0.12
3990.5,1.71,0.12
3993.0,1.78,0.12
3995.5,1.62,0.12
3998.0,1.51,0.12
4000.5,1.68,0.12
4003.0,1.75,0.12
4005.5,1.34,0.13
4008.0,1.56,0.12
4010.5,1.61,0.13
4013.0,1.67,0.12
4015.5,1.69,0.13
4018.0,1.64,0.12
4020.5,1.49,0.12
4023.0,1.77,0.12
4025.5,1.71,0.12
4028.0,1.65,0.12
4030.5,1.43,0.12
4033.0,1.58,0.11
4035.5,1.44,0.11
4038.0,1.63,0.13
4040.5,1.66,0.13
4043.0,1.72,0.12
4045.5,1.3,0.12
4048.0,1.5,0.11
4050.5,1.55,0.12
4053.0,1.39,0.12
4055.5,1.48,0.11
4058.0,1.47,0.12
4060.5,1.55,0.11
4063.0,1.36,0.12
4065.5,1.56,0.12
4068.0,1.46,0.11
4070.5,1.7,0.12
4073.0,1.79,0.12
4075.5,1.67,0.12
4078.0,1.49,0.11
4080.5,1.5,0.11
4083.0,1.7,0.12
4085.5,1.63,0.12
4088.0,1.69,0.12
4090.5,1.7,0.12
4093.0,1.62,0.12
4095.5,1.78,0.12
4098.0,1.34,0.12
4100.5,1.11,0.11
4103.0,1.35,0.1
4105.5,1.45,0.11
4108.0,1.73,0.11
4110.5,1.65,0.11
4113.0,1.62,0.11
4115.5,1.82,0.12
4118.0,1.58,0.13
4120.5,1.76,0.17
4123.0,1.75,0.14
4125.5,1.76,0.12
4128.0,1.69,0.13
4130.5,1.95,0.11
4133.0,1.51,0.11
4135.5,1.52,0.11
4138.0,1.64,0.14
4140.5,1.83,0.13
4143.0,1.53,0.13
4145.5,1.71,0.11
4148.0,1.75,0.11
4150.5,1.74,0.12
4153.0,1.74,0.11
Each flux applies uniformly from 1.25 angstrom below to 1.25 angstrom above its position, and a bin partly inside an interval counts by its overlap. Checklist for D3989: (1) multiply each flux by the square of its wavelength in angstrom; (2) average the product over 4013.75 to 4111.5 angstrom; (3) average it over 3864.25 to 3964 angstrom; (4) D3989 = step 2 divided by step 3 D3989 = 1.4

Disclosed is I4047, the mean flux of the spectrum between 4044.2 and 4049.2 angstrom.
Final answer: 1.4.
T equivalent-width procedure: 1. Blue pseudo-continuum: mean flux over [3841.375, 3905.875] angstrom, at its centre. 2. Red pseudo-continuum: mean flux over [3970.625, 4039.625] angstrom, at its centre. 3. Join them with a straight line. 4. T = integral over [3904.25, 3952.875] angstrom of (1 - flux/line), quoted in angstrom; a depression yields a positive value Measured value 7.8 angstrom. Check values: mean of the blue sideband 1.3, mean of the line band 1.17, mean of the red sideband 1.53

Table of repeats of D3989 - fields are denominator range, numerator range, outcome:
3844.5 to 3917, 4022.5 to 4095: 1.28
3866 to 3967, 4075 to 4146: 1.48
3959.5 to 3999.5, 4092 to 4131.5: 1.40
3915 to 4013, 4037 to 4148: 1.37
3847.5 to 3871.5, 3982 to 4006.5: 1.22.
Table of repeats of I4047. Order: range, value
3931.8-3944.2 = 0.666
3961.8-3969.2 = 0.567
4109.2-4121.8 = 1.69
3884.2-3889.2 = 0.982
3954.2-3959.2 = 1.44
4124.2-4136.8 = 1.69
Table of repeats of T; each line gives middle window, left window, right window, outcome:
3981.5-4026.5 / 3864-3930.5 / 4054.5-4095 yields -4.1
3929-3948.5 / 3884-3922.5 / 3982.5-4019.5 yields 8.6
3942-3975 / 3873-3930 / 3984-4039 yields 8.0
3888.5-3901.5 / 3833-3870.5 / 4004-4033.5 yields 1.3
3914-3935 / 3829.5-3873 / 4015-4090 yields 4.3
